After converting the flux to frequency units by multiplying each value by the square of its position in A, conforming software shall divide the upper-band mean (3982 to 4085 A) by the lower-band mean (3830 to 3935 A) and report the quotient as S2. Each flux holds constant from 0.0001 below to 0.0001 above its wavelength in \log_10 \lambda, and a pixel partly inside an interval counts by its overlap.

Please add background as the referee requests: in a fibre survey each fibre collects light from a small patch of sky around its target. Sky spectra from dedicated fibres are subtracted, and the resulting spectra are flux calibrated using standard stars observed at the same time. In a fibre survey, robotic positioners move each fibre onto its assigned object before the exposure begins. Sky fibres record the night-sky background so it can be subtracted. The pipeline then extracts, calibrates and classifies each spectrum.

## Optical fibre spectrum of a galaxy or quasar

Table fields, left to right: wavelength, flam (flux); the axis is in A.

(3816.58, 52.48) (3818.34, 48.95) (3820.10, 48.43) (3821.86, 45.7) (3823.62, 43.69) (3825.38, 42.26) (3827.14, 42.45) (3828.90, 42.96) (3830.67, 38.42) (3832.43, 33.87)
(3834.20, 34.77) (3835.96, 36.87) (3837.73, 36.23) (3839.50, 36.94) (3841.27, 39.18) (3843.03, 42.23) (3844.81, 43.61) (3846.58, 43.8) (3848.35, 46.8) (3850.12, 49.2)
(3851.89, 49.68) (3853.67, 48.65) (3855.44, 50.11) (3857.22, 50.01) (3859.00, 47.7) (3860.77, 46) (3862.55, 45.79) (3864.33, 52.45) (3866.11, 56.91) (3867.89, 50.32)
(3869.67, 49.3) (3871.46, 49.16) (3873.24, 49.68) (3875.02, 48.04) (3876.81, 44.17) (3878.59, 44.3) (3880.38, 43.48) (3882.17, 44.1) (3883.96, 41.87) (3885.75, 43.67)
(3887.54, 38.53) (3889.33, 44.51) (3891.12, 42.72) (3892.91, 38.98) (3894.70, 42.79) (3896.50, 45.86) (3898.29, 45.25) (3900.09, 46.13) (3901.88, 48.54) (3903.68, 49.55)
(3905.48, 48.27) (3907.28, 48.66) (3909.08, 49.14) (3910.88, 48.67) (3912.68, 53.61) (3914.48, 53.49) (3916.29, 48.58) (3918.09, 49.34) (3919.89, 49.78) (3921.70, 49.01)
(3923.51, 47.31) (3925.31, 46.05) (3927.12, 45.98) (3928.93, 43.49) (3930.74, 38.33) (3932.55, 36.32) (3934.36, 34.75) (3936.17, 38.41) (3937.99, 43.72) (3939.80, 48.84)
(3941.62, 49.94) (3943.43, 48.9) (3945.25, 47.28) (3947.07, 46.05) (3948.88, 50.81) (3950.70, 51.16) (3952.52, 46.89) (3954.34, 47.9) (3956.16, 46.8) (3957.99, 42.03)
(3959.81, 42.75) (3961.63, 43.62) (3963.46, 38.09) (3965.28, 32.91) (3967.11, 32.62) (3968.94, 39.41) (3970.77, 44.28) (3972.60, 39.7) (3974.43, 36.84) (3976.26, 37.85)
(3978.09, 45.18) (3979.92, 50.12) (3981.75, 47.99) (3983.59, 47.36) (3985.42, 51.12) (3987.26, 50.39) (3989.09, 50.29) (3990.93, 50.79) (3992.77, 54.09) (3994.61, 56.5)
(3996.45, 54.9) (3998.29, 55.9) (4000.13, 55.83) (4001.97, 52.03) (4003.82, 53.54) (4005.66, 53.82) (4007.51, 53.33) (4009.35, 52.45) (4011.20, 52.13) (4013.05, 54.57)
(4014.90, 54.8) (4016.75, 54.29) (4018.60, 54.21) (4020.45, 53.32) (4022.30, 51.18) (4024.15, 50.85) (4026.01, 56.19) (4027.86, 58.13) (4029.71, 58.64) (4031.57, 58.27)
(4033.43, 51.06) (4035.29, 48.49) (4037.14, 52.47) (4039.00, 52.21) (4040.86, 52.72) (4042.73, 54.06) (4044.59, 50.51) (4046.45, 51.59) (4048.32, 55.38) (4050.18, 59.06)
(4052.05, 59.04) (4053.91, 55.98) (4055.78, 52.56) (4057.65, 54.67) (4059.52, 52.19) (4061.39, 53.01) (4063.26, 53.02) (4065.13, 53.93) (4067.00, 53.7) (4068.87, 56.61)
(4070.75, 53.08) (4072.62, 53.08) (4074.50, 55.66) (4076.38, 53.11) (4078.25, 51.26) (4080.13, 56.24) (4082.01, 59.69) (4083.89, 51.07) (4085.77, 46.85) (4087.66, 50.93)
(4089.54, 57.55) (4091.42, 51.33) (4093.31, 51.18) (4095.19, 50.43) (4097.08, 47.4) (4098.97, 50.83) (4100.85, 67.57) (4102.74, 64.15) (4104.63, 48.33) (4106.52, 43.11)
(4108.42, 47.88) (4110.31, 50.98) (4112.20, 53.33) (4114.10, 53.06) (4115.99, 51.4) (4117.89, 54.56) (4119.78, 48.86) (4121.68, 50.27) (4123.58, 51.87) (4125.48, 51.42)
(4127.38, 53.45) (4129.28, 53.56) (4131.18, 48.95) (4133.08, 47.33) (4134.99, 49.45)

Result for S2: 1.28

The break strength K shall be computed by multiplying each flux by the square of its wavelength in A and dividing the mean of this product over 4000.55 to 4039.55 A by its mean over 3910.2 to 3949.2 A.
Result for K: 1.2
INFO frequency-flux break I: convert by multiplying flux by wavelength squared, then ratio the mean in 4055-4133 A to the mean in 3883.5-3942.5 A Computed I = 1.3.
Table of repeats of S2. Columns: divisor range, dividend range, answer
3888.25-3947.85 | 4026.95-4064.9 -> 1.26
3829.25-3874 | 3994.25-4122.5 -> 1.32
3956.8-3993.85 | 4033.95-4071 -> 1.27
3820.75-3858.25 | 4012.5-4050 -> 1.38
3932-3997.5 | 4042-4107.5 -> 1.25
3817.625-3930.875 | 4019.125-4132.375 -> 1.29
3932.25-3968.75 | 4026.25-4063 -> 1.31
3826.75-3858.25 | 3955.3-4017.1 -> 1.21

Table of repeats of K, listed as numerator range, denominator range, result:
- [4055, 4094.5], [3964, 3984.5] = 1.36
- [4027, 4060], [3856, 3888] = 1.26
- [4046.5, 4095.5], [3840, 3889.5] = 1.29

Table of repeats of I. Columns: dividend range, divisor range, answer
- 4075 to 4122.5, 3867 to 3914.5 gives 1.26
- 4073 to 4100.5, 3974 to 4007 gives 1.09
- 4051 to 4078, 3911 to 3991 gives 1.27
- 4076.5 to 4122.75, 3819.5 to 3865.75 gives 1.36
